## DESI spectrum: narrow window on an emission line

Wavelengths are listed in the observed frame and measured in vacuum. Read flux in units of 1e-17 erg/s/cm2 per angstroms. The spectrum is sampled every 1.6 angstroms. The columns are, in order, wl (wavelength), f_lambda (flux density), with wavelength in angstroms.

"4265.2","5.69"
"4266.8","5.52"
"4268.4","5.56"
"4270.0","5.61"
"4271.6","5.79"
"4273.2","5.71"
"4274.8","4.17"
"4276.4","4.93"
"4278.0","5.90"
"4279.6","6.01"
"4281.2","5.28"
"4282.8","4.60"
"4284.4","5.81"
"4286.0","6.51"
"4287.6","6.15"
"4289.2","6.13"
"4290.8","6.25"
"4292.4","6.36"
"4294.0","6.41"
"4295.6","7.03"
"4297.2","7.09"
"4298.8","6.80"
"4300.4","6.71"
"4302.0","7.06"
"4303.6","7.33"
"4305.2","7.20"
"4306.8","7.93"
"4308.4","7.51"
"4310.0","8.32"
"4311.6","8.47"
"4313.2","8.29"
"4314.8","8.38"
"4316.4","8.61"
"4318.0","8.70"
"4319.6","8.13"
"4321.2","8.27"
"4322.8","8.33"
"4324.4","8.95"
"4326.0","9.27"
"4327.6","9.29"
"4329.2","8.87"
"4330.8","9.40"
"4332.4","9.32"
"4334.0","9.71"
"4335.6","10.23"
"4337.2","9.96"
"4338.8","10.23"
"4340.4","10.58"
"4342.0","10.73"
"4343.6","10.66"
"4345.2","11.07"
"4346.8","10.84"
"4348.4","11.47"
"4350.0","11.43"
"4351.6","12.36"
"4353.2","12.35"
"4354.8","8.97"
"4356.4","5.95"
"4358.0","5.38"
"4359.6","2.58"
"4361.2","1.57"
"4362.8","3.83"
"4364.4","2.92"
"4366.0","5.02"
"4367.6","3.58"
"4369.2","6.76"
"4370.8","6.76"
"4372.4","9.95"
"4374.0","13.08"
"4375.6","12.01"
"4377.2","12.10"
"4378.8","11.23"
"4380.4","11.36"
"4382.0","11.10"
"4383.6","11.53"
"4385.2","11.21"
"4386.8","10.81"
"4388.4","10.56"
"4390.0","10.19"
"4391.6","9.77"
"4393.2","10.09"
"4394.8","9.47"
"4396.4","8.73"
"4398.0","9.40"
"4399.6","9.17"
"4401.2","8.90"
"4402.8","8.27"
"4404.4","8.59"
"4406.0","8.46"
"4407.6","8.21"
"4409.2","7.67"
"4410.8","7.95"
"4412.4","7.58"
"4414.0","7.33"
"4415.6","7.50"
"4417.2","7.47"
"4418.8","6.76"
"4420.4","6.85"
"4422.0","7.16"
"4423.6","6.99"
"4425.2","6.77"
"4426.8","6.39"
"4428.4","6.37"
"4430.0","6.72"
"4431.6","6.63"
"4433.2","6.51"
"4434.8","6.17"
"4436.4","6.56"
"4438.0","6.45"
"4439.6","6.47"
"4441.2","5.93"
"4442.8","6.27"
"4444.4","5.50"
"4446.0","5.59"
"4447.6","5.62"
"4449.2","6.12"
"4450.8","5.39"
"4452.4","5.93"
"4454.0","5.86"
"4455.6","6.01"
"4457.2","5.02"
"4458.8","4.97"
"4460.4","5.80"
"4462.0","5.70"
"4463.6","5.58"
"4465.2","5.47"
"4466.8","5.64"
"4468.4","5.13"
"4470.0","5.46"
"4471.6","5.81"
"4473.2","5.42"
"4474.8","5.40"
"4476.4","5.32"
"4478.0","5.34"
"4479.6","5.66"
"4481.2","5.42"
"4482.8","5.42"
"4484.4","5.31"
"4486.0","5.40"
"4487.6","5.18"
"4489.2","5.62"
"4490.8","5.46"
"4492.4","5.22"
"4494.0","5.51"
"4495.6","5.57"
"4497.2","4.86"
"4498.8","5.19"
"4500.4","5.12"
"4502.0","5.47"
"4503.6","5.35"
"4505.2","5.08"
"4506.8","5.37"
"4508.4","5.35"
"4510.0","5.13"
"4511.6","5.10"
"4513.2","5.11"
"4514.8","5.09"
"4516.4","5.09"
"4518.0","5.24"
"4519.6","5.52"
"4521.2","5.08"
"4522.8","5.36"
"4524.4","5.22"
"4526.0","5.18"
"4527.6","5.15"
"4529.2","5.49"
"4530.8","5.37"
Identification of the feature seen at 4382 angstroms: C IV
